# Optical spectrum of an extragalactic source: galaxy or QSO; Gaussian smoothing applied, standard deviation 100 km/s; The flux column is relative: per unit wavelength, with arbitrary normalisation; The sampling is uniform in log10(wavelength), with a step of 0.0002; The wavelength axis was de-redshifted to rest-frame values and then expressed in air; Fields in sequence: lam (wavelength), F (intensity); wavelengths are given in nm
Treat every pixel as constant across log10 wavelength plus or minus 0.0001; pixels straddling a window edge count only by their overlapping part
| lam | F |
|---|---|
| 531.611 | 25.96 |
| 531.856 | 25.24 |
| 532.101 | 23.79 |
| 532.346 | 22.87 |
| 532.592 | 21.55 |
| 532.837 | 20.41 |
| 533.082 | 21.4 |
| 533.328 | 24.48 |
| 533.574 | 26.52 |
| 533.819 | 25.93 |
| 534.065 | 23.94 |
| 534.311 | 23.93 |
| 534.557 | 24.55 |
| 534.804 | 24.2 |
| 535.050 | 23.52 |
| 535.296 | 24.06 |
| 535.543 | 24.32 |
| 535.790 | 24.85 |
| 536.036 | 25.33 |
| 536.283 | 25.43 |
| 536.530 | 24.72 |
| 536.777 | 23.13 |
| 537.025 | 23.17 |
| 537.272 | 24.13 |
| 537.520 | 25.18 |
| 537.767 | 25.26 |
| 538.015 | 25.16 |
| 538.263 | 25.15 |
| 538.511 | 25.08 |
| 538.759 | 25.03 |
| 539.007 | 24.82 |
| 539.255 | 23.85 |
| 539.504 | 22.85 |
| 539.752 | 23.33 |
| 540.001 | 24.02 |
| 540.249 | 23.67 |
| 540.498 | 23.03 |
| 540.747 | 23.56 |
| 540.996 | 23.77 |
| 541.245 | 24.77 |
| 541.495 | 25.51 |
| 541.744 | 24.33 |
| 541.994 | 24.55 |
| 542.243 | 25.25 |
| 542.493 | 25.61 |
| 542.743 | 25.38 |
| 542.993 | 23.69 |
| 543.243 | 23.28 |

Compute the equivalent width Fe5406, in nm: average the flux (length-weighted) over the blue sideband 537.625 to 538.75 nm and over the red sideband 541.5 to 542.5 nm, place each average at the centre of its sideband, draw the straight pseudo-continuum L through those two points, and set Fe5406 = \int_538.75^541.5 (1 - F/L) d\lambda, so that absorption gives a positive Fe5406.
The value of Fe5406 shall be 0.12 nm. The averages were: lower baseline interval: 25.2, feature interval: 23.9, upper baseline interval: 24.9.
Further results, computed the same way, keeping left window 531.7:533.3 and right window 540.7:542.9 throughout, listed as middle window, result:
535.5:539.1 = -0.14 nm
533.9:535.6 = -0.07 nm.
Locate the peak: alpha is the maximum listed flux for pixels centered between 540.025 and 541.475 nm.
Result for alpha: 24.77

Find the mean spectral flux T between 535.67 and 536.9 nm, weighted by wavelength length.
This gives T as 24.7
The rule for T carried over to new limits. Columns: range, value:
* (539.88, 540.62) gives 23.6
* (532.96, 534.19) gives 24.5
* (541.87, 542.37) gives 24.9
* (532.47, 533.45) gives 22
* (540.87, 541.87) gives 24.6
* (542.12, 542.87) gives 25.4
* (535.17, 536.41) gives 24.8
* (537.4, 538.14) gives 25.2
